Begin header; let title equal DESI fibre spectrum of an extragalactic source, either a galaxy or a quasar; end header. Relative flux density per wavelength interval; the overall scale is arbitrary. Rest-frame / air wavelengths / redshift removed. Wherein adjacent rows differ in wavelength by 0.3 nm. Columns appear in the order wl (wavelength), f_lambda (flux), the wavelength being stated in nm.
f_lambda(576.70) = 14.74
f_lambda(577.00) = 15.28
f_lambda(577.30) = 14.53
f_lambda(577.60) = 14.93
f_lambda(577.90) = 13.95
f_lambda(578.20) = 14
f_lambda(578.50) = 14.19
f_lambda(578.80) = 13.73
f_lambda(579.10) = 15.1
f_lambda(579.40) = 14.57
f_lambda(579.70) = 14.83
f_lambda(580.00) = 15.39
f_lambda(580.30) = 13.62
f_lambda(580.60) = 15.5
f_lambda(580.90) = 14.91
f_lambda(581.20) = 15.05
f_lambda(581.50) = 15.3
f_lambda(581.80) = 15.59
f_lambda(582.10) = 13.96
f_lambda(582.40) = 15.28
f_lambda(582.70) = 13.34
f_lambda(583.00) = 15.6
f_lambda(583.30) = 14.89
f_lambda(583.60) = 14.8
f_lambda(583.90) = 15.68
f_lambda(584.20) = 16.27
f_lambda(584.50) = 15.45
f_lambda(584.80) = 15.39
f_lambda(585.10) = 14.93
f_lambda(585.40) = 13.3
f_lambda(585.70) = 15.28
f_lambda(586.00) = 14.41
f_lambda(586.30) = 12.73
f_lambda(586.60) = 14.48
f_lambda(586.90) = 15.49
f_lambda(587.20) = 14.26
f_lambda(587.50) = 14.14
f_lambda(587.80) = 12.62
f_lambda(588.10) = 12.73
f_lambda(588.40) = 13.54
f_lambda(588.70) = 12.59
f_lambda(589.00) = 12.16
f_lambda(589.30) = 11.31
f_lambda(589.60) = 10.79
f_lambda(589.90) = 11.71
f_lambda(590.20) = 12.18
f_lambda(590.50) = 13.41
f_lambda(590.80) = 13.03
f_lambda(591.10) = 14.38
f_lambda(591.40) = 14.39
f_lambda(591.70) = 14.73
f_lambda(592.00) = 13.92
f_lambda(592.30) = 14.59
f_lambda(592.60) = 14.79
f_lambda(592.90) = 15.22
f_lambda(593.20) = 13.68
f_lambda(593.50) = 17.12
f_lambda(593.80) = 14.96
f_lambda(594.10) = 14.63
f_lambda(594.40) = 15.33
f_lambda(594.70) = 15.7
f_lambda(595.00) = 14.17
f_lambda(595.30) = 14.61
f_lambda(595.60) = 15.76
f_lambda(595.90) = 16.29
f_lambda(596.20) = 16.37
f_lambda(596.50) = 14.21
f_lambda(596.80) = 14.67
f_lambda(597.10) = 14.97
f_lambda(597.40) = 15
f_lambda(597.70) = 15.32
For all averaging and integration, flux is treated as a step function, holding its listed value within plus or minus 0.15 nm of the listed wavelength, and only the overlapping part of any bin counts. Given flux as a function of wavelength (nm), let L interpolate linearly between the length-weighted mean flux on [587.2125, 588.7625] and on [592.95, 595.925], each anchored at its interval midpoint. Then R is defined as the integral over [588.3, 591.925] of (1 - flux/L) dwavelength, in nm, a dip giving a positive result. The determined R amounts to 0.27 nm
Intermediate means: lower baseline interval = 13.3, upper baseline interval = 15.2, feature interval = 12.9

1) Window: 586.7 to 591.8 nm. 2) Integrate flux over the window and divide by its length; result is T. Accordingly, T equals 13.1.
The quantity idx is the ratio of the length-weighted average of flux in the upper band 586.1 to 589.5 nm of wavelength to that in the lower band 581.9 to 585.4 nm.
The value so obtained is 0.88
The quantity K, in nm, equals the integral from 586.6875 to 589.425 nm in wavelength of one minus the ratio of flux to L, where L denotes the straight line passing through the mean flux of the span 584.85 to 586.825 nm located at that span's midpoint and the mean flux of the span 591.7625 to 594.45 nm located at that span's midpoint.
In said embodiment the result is 0.23 nm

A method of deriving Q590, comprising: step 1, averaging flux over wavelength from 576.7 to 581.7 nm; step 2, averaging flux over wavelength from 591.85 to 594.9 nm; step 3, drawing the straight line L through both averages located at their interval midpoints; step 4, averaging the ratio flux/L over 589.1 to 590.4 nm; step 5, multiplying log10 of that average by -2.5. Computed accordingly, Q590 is 0.27 mag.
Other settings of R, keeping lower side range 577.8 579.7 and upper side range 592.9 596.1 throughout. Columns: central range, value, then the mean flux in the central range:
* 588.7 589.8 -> 0.25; 11.6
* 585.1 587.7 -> 0.09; 14.3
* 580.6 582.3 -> -0.06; 15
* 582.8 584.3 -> -0.08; 15.4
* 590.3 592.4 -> 0.15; 14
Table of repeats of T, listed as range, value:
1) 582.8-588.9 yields 14.4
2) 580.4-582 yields 15.2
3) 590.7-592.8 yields 14.3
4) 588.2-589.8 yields 12.1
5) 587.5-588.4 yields 13.1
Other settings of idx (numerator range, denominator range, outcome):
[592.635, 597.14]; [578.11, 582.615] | 1.03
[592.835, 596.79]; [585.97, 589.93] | 1.16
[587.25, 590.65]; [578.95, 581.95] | 0.84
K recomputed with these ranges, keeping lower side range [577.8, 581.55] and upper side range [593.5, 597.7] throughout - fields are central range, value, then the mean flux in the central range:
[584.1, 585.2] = -0.05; 15.5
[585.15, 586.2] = 0.04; 14.3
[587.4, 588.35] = 0.11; 13.2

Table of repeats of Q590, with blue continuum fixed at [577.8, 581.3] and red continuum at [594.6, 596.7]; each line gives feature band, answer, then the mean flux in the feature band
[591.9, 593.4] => 0.044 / 14.5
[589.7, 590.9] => 0.202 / 12.5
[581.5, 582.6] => -0.017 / 14.9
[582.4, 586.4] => -0.003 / 14.8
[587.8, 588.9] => 0.163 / 12.9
